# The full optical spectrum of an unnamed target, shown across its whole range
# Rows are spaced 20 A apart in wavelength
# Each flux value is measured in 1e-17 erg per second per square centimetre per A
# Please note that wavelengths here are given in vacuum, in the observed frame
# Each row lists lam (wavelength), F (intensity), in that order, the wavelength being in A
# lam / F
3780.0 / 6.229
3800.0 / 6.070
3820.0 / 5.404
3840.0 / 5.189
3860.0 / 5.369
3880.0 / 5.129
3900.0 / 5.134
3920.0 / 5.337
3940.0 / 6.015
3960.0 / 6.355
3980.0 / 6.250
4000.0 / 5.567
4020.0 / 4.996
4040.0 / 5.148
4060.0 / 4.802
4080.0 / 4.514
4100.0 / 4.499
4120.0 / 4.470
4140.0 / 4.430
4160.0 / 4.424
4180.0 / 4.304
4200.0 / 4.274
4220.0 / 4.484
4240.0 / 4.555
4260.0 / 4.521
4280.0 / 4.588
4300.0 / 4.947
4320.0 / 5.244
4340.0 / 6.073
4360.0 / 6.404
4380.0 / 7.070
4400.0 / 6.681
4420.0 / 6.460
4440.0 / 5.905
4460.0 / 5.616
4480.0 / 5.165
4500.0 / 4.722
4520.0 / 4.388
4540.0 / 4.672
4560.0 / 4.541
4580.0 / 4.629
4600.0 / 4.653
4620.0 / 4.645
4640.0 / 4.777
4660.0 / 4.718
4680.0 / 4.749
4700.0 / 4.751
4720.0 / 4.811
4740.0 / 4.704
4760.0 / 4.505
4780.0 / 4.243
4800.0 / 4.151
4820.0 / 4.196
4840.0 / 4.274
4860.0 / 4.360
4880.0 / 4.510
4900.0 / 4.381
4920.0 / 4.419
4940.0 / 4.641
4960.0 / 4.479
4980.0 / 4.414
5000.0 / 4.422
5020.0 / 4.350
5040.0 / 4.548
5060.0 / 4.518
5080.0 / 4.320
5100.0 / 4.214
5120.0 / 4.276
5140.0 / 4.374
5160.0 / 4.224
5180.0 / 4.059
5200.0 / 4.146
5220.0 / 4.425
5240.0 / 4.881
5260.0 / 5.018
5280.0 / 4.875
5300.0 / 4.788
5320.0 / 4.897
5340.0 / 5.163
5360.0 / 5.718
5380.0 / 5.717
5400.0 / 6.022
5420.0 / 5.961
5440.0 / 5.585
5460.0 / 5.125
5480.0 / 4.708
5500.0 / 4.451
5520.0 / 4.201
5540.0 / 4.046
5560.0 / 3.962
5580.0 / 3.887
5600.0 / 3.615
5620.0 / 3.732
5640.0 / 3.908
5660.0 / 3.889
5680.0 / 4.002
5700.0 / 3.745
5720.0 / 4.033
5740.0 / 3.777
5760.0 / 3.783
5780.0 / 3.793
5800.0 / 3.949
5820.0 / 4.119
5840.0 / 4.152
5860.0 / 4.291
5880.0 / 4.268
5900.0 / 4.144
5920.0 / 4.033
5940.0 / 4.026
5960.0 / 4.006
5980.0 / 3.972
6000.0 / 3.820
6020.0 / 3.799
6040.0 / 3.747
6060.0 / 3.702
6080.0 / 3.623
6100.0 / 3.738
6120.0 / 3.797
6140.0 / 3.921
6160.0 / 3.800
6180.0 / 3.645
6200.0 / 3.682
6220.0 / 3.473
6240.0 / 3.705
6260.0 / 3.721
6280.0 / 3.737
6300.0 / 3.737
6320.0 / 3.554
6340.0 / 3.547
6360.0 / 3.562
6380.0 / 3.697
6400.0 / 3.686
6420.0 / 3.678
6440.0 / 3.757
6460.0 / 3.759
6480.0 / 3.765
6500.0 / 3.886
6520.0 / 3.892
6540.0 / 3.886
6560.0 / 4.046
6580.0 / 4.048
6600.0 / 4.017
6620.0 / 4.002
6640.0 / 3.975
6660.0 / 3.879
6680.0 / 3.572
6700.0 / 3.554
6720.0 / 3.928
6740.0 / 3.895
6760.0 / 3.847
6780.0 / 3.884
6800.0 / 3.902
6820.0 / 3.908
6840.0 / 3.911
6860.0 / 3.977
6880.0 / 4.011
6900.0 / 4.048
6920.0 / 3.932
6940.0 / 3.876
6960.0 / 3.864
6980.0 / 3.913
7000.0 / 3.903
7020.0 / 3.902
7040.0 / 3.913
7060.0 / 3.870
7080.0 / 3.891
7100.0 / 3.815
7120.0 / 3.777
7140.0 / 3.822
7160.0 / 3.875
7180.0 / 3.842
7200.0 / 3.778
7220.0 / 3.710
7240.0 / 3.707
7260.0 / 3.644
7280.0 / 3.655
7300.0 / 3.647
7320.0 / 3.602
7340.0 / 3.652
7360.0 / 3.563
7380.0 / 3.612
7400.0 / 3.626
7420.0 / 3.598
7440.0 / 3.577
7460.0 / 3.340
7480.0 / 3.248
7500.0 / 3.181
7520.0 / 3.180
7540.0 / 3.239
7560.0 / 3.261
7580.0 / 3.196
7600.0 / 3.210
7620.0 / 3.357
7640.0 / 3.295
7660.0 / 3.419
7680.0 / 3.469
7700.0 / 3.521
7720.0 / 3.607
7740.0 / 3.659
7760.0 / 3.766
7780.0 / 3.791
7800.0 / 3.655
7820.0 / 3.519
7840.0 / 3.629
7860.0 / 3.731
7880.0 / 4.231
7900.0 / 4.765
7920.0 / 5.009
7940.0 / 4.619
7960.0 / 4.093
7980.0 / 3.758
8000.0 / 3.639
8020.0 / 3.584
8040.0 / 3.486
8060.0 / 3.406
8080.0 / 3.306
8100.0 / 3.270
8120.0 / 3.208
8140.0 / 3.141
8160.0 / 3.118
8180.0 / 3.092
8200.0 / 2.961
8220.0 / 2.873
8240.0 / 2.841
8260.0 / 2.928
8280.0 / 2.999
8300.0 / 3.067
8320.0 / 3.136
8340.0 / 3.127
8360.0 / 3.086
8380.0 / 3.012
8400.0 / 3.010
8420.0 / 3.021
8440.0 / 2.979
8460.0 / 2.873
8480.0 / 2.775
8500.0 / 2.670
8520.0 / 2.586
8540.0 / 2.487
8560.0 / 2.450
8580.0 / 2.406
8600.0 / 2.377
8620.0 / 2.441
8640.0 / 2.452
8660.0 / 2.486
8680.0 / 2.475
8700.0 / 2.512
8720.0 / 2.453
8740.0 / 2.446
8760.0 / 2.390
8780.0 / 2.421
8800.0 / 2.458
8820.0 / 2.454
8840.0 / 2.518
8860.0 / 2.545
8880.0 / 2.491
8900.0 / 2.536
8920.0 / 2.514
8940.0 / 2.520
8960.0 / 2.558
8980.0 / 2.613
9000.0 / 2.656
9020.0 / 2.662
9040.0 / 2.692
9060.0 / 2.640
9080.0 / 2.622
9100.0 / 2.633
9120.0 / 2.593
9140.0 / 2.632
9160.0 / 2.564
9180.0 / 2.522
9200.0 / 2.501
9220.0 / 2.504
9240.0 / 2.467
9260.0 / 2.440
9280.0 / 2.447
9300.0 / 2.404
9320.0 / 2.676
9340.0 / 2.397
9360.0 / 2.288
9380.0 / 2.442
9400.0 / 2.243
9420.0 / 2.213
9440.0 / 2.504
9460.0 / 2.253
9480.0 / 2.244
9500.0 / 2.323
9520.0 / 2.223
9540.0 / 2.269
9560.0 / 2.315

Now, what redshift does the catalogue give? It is 1.83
